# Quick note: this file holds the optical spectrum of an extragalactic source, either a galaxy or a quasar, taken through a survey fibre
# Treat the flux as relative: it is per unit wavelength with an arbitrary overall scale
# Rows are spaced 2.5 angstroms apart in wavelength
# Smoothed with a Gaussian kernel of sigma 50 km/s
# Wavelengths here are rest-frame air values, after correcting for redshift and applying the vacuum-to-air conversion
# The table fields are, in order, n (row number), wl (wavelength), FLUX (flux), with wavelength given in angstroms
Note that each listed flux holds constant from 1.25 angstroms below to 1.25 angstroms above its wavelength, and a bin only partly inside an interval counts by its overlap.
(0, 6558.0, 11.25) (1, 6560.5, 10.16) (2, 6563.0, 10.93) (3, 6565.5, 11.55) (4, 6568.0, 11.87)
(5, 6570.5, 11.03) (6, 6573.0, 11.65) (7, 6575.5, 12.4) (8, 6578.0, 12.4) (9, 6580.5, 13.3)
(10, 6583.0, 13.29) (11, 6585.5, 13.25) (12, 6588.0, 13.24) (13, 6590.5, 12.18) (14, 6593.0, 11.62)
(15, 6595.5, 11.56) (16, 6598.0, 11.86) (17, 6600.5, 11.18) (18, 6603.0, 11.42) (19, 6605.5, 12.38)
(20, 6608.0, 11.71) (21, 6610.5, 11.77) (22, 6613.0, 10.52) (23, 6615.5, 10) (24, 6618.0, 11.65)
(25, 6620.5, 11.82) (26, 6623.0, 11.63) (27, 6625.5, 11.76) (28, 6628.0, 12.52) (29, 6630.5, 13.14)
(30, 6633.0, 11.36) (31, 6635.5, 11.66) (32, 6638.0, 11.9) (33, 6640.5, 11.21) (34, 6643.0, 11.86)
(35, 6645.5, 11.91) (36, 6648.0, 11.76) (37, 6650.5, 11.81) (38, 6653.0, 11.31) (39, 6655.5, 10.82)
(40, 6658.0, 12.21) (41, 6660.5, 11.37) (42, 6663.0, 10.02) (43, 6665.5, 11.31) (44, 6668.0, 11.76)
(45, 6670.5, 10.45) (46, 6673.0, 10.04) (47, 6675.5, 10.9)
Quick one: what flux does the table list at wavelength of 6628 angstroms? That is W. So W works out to 12.52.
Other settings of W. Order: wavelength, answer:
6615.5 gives 10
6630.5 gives 13.14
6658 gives 12.21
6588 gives 13.24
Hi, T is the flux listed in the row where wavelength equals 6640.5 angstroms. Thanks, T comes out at 11.21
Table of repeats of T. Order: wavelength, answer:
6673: 10.04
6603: 11.42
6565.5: 11.55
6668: 11.76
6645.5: 11.91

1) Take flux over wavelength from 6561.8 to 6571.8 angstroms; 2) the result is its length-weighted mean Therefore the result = 11.3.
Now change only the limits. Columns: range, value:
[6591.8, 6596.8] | 11.6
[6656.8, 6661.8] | 11.8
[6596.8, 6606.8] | 11.7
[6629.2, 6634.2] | 12.3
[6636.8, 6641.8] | 11.6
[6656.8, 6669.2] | 11.3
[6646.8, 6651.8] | 11.8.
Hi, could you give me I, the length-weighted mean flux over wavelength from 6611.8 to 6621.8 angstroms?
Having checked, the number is 11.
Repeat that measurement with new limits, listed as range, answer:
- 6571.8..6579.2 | 12.2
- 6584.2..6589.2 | 13.2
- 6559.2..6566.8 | 10.9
